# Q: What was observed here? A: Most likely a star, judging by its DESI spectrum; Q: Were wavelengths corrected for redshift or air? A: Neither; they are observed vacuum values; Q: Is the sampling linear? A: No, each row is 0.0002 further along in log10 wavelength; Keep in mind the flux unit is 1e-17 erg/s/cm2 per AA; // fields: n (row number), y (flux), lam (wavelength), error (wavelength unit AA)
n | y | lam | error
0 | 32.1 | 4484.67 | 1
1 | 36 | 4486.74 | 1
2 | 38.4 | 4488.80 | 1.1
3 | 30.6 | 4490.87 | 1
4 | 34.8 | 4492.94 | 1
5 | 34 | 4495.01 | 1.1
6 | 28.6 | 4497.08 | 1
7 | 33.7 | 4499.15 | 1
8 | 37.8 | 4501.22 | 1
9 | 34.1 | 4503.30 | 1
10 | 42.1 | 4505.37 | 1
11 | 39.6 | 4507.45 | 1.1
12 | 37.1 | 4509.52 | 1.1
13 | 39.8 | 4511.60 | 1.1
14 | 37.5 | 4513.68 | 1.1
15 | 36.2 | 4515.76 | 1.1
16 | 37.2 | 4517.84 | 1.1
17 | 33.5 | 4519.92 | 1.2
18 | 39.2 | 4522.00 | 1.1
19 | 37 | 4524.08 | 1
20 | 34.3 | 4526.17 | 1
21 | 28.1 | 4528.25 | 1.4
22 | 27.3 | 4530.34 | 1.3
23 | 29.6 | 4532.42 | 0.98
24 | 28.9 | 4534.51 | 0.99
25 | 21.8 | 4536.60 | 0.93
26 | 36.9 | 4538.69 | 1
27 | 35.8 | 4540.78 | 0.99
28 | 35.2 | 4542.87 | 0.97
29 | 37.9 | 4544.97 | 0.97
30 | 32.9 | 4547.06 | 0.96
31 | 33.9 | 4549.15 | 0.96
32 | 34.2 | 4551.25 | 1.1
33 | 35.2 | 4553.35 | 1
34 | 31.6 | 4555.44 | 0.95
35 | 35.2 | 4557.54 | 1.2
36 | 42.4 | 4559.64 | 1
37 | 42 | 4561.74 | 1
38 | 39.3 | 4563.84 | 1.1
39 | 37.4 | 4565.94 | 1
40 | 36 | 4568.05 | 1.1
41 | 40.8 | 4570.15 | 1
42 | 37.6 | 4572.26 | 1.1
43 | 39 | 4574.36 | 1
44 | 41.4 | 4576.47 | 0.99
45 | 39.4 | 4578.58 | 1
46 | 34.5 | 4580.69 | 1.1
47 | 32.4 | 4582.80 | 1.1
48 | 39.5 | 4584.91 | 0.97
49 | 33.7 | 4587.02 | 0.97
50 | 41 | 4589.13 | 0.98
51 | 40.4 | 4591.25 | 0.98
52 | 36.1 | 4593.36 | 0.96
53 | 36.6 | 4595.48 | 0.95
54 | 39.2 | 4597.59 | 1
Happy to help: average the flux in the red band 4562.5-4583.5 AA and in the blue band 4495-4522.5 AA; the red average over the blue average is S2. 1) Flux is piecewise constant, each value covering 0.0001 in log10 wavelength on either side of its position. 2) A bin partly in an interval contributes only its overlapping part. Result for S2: 1.0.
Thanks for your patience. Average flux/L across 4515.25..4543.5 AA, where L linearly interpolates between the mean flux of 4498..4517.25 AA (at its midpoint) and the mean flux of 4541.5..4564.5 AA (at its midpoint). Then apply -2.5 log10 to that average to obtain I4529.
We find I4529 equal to 0.13 mag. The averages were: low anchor 37.5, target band 32.8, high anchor 36.3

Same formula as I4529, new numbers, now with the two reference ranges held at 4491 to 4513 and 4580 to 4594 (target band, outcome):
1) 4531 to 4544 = 0.16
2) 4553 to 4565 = -0.04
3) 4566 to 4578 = -0.06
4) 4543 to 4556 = 0.06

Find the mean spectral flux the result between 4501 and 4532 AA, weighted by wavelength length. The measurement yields 35.9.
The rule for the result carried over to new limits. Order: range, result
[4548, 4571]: 37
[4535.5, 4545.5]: 33.2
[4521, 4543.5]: 32.1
